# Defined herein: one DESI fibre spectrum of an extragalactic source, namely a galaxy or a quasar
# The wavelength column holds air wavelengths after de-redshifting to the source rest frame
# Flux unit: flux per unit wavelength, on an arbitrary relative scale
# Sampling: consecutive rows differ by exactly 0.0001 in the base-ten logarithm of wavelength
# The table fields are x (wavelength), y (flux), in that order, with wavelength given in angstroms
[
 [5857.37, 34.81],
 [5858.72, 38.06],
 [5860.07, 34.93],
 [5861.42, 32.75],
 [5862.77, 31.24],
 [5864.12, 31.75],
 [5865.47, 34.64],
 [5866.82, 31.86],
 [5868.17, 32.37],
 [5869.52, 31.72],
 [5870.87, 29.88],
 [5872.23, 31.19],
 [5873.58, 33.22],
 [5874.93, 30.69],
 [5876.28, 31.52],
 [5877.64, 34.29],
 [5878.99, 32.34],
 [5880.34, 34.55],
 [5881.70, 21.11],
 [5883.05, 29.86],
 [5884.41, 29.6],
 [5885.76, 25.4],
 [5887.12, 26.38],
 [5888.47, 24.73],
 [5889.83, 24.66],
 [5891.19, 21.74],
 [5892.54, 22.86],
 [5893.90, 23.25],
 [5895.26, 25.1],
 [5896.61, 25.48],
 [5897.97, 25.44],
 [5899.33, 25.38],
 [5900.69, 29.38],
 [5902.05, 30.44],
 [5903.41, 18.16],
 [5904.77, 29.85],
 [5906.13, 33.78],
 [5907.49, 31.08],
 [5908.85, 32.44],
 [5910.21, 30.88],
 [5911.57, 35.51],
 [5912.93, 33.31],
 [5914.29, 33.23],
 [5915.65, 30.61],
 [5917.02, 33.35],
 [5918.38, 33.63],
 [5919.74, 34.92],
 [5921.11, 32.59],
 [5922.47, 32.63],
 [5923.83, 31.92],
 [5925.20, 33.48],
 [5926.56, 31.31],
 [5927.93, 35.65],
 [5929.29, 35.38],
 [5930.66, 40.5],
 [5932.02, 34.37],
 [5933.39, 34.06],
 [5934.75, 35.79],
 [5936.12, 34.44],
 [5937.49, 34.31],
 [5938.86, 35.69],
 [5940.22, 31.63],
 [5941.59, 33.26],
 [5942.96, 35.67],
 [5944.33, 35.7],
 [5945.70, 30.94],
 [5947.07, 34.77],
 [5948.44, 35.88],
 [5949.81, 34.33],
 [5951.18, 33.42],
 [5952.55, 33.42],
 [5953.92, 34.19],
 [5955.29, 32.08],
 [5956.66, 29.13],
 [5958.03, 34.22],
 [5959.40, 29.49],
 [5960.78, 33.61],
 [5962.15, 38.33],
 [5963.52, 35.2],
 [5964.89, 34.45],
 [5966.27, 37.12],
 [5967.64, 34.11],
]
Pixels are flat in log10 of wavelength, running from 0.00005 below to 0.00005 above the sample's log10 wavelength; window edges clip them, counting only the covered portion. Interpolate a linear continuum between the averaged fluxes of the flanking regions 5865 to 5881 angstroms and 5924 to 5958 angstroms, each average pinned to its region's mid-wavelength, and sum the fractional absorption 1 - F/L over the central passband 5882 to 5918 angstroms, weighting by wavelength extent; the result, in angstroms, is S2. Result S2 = 5.4 angstroms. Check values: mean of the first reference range 32.3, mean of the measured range 28.1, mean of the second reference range 34.1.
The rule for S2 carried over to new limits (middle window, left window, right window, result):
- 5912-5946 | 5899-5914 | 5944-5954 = -1.86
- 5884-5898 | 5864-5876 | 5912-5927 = 3.24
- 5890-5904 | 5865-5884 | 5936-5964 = 3.18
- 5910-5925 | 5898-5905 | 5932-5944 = -1.63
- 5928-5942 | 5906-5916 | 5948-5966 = -0.76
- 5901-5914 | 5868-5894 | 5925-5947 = 0.35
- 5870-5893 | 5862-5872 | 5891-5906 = 0.43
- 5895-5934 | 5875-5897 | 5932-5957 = -1.36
